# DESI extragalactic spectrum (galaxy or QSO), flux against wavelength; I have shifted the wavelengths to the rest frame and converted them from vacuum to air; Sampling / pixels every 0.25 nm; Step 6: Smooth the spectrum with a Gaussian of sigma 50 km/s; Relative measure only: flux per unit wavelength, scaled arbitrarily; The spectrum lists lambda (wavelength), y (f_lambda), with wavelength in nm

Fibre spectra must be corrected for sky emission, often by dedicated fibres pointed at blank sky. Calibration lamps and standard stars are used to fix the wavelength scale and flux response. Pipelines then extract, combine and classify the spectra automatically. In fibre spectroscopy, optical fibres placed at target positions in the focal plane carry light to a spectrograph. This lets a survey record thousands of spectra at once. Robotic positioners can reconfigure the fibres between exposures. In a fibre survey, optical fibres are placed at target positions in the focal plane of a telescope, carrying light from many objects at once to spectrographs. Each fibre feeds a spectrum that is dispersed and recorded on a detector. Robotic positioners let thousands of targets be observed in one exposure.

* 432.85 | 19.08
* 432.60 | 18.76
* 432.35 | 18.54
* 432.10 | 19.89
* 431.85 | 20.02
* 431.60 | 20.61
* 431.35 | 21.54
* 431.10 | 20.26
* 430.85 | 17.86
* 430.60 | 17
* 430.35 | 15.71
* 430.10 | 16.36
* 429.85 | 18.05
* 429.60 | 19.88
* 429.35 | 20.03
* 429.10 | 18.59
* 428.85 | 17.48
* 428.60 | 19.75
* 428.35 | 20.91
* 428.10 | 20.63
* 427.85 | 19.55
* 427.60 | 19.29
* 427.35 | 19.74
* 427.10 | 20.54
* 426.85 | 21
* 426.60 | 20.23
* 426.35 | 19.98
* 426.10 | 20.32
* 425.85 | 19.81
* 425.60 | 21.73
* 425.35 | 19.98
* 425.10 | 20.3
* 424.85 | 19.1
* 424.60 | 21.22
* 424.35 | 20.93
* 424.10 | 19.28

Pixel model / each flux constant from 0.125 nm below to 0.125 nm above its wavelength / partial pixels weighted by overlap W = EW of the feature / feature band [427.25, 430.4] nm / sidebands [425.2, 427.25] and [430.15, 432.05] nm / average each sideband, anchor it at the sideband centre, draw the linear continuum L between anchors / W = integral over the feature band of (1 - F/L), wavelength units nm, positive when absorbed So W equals 0.10 nm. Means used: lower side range 20.4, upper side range 18.9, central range 19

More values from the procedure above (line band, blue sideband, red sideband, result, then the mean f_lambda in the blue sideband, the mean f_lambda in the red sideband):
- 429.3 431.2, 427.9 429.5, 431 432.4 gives 0.18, 19.6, 20.2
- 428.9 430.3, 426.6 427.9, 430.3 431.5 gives 0.06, 20.1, 18.7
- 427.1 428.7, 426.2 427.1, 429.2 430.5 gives -0.05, 20.4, 18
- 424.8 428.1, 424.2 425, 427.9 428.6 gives 0.04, 20.4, 20.5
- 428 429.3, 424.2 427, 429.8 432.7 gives 0.00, 20.4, 18.7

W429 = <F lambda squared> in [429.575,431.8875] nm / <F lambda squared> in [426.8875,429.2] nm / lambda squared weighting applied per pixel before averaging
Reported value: 0.96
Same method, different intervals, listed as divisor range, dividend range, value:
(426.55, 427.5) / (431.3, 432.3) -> 1.02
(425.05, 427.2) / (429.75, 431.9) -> 0.93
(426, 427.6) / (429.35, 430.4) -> 0.90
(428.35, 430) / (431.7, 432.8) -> 1.03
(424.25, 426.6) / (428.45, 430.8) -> 0.91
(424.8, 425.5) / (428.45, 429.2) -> 0.95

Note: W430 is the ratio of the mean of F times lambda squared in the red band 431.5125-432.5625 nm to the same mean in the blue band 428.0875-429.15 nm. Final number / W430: 1.03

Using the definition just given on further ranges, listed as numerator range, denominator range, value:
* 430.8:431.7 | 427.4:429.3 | 1.05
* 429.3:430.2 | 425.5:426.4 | 0.92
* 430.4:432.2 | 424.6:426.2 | 0.98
